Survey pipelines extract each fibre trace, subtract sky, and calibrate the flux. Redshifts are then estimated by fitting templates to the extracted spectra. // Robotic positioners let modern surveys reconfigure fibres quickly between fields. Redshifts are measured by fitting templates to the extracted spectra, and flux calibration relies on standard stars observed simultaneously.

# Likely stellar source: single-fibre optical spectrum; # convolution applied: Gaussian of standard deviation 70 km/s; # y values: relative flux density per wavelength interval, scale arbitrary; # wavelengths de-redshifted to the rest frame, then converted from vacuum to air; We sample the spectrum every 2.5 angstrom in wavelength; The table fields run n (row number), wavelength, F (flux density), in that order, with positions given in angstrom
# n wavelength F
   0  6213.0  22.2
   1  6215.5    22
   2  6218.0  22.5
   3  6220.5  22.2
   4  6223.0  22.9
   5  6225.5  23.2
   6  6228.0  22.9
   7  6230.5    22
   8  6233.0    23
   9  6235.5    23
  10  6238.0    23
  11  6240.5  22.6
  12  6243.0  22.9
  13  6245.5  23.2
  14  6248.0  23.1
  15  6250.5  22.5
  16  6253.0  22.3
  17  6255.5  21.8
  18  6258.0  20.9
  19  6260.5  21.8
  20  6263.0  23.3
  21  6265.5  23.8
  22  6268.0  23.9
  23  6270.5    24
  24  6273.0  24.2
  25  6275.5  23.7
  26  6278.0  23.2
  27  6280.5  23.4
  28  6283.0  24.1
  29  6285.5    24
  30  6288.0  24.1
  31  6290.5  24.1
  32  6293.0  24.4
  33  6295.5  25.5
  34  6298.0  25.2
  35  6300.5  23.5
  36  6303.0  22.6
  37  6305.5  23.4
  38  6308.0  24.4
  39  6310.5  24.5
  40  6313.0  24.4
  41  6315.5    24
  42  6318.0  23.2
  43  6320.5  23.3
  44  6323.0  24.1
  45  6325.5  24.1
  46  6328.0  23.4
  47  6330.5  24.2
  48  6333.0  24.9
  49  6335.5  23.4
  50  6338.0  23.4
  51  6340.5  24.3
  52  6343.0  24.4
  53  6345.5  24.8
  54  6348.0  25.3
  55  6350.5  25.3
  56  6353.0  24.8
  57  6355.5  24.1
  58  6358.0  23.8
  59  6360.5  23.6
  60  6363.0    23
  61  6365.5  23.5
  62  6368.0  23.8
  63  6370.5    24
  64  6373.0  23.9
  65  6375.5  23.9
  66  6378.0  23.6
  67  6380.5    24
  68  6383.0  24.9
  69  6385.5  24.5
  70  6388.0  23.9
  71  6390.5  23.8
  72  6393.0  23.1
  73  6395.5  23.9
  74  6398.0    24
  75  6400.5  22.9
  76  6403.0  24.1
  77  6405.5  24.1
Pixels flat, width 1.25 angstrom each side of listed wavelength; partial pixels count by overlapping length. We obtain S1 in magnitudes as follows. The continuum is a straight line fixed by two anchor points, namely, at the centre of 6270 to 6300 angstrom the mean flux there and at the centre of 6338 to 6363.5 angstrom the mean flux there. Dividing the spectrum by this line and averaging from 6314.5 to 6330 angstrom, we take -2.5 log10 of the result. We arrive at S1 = 0.02 mag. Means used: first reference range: 24.1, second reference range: 24.3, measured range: 23.7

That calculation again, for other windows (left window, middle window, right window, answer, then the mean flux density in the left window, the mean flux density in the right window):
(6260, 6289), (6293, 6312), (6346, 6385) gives -0.02 mag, 23.7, 24.1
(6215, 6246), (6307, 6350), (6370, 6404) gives -0.03 mag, 22.7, 23.9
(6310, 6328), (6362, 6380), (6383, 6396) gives 0.01 mag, 23.9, 23.9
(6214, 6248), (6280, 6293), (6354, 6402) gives -0.04 mag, 22.7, 23.8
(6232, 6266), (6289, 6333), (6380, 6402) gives -0.04 mag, 22.6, 23.9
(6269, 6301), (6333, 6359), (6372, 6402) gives -0.02 mag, 24.1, 23.9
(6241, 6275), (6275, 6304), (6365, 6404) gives -0.04 mag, 22.9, 23.9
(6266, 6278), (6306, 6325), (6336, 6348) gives 0.01 mag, 23.9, 24.3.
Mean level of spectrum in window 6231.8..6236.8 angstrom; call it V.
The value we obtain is 23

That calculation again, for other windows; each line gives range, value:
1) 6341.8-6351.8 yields 25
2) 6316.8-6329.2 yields 23.6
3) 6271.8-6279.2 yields 23.7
